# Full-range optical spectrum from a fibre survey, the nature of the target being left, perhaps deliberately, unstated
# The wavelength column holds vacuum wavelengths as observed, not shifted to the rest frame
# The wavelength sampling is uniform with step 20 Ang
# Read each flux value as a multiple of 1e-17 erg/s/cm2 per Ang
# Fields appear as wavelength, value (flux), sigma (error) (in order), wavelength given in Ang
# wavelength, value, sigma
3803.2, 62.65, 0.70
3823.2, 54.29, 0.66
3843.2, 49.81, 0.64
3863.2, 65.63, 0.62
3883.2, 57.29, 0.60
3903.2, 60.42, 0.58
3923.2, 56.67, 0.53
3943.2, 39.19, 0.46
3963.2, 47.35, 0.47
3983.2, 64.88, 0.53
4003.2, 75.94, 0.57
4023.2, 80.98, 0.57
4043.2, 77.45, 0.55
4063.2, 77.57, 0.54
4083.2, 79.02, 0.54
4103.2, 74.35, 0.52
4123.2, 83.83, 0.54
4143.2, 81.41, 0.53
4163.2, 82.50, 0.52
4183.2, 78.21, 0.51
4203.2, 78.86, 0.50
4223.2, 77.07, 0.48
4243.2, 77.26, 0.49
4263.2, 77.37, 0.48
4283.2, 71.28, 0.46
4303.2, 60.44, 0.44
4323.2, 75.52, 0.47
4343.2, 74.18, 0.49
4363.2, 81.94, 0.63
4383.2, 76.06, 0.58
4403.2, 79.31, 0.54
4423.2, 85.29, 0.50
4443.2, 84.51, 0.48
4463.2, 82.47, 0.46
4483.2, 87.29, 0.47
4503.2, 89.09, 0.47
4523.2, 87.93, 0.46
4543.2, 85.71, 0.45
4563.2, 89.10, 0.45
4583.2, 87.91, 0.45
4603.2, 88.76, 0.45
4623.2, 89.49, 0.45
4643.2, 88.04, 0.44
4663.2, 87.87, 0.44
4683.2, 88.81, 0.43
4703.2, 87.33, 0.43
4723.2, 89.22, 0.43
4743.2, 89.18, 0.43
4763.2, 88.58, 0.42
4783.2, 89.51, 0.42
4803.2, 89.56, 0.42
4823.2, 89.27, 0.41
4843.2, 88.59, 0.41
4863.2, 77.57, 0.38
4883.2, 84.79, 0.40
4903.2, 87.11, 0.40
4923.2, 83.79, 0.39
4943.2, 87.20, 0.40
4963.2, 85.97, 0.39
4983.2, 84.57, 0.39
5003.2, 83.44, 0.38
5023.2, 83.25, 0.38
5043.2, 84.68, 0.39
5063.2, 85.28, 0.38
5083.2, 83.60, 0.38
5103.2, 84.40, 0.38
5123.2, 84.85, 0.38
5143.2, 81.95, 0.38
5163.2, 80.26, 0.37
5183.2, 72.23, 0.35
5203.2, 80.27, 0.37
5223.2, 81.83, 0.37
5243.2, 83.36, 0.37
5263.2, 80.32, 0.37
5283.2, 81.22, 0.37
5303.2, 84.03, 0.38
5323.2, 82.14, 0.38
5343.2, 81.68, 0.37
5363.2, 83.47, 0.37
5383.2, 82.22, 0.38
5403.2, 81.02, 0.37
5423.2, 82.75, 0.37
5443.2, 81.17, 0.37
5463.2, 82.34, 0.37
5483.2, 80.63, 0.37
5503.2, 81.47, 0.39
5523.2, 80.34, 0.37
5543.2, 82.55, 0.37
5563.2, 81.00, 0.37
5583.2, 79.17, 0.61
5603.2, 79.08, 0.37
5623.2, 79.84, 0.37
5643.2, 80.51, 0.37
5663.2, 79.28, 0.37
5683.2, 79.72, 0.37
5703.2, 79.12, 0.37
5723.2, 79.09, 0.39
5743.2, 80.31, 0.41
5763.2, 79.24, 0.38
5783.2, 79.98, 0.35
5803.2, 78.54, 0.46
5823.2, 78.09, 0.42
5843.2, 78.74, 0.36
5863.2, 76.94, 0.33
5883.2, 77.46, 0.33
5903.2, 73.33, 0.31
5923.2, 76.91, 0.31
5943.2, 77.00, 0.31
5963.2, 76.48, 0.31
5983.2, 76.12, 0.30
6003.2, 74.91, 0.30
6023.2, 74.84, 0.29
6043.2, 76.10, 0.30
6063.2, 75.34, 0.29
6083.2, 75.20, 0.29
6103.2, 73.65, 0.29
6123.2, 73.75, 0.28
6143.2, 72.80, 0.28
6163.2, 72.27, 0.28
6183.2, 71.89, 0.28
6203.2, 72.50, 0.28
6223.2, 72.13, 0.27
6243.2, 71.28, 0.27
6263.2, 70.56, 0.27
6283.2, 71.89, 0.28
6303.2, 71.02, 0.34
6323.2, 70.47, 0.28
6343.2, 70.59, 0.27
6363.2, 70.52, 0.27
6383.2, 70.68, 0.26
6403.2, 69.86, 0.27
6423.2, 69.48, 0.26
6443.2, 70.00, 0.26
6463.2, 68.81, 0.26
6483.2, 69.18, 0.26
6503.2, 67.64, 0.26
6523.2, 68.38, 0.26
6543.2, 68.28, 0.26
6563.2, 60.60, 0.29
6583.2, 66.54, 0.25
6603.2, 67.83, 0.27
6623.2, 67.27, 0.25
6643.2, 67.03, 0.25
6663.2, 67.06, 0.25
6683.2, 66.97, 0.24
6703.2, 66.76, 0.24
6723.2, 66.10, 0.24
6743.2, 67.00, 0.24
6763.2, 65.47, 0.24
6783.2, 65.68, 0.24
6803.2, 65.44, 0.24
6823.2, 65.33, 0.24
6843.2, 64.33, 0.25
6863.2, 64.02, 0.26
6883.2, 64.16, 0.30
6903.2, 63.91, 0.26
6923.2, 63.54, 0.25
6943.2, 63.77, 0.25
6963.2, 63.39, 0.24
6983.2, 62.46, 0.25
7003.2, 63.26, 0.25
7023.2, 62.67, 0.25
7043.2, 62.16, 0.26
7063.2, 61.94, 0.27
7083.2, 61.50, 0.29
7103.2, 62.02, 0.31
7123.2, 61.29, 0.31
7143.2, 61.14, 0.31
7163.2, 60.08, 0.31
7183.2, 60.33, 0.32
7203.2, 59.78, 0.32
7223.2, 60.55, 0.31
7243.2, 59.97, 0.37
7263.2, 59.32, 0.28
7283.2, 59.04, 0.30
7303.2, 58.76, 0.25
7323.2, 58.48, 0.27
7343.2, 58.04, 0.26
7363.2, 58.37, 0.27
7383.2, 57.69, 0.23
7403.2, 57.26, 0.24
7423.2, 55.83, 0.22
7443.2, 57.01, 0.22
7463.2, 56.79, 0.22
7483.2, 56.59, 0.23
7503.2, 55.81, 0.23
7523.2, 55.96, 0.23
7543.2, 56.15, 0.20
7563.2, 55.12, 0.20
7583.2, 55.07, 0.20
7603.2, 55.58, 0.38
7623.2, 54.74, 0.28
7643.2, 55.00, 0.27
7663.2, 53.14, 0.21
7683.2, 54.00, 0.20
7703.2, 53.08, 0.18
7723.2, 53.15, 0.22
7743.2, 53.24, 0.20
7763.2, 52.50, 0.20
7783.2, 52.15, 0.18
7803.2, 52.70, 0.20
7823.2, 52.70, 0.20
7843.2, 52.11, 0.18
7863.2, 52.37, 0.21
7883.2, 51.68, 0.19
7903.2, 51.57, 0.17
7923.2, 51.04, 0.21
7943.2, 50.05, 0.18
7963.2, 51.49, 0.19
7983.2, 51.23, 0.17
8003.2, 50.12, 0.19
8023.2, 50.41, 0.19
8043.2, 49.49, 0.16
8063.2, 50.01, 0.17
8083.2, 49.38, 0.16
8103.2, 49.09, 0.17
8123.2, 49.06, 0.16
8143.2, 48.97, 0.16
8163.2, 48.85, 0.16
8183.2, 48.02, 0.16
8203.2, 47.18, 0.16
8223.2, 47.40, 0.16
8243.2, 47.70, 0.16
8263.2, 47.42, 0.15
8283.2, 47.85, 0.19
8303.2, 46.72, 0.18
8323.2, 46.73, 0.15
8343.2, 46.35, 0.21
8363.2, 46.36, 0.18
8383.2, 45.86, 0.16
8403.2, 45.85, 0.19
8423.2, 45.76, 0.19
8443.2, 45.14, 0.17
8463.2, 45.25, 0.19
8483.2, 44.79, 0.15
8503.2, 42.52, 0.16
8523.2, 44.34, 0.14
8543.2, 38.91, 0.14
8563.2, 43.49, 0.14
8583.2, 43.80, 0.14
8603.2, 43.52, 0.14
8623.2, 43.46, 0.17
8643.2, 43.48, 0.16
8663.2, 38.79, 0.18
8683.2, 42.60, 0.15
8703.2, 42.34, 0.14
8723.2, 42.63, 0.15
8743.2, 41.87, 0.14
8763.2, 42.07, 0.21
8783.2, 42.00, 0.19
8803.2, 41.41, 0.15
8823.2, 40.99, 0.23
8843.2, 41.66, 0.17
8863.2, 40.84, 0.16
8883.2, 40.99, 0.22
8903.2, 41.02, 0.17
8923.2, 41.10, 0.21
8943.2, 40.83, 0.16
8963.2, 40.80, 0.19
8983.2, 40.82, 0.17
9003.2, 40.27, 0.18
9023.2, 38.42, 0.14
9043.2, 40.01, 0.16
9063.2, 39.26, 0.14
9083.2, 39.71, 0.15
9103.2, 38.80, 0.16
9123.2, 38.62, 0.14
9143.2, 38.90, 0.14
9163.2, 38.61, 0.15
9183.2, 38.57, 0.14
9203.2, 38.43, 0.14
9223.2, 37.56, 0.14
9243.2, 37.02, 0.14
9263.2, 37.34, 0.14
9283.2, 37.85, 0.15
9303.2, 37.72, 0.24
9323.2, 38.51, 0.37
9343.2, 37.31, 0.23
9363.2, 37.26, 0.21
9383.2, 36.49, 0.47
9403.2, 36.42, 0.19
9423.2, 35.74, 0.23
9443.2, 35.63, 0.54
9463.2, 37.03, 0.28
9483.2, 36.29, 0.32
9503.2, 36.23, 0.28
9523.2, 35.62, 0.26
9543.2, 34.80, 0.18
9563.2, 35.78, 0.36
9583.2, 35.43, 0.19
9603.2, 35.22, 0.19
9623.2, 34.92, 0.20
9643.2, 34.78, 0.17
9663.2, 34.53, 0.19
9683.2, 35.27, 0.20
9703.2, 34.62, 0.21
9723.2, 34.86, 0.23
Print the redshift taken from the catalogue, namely 0.000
